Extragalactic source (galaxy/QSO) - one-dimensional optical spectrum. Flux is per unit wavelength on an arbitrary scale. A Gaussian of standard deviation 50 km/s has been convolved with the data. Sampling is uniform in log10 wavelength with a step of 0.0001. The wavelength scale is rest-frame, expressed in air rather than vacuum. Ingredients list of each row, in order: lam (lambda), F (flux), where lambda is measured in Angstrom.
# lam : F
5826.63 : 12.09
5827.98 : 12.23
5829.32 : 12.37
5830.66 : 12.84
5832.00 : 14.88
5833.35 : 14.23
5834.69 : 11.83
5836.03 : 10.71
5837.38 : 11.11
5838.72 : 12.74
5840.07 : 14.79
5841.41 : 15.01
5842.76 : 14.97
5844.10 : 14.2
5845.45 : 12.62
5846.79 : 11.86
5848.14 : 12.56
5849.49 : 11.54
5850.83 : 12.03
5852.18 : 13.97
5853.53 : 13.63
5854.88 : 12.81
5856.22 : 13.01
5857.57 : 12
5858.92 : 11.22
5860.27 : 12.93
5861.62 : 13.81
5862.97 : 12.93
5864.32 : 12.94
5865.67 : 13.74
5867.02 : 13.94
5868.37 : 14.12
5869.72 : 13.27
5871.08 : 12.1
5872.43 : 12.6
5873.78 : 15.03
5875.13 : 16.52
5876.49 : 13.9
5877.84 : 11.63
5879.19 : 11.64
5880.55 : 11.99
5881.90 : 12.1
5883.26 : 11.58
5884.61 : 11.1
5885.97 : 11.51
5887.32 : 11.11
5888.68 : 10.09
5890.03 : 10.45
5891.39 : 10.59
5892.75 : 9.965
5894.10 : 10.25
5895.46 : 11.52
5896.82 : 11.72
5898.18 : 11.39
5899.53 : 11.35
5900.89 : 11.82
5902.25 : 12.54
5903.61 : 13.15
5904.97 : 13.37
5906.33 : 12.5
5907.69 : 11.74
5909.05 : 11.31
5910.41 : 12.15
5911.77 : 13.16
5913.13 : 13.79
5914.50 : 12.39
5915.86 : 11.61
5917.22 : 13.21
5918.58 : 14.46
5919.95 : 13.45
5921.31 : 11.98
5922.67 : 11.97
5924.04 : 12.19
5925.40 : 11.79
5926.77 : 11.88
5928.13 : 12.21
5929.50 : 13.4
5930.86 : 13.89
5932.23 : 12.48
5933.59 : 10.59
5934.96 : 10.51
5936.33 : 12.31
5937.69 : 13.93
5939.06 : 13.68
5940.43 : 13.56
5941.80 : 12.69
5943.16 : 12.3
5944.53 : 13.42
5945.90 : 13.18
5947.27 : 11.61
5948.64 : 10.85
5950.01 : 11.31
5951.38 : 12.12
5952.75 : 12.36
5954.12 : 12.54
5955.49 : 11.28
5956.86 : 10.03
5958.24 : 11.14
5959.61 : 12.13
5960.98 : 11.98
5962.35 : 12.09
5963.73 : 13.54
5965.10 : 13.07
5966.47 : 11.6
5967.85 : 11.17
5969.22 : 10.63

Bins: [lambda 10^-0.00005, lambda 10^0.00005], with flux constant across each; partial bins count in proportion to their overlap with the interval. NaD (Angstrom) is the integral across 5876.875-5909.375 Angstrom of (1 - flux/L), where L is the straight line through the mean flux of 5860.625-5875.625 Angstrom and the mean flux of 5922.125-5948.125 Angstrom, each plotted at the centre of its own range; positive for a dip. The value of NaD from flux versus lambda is 4.15 Angstrom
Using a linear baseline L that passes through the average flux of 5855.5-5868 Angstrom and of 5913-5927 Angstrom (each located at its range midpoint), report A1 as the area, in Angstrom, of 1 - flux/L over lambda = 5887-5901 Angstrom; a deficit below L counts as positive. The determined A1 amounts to 2.0 Angstrom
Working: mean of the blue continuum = 13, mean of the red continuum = 12.6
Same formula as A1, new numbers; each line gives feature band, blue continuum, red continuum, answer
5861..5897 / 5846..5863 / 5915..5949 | 0.9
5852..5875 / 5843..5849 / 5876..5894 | -2.0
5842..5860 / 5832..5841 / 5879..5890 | -0.7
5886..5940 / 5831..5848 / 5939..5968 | 1.8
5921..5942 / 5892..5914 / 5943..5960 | -1.0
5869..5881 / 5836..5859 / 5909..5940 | -0.4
